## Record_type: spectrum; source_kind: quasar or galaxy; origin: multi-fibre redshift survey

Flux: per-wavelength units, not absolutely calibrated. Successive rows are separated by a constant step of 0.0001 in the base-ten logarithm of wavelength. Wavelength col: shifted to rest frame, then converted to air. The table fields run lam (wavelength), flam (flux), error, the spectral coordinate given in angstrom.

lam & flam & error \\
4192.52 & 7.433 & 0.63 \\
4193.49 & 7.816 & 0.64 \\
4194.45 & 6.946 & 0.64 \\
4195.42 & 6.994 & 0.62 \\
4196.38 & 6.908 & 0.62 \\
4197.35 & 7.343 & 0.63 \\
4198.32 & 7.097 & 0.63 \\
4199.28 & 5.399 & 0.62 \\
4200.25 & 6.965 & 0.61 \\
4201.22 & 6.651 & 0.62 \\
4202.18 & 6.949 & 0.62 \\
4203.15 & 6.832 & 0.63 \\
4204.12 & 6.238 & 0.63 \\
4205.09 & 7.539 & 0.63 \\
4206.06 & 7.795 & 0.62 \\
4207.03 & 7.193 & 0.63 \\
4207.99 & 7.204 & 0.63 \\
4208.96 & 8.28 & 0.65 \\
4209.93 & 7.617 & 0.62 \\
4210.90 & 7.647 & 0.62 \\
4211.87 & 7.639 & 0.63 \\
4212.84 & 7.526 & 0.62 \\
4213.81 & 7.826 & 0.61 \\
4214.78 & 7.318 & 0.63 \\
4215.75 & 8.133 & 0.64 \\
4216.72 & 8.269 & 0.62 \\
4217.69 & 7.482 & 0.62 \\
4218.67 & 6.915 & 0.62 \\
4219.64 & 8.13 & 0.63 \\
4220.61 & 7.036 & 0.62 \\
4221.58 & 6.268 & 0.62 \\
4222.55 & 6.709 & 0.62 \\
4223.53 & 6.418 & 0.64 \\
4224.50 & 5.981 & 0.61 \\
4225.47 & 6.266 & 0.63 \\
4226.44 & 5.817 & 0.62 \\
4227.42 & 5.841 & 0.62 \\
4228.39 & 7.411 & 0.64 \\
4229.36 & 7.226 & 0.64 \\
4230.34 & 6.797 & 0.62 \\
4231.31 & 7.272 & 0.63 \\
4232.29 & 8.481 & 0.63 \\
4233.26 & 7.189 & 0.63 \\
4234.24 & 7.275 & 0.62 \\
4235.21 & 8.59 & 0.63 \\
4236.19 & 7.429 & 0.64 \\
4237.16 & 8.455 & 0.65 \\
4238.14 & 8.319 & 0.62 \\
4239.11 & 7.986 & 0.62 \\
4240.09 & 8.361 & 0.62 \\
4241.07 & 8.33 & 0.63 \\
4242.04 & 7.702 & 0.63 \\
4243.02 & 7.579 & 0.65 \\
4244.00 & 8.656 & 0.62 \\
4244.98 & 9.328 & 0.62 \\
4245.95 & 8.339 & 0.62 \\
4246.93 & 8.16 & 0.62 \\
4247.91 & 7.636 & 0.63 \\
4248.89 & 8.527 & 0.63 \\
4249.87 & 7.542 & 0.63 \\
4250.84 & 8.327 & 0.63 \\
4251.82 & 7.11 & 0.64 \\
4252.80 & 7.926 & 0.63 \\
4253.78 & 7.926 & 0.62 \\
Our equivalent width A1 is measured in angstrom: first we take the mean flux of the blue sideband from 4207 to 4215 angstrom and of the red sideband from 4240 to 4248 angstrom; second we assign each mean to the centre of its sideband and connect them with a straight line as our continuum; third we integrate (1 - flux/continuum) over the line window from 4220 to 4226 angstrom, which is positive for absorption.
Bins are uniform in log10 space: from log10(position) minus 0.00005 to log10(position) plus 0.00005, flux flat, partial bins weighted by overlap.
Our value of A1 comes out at 1.1 angstrom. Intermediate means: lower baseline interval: 7.62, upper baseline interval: 8.25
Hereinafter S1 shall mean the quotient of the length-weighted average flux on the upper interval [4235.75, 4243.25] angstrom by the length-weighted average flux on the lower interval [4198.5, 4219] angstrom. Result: 1.1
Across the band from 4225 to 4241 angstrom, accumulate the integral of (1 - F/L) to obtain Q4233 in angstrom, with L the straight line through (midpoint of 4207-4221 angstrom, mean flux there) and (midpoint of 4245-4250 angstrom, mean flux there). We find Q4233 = 1.0 angstrom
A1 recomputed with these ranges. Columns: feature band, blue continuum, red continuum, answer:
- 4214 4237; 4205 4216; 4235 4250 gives 2.1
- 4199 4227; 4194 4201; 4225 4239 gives -0.3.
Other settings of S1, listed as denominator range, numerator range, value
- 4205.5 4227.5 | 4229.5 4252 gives 1.11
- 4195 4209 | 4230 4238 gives 1.11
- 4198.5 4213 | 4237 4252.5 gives 1.14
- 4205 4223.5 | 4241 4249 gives 1.10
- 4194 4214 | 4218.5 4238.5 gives 1.00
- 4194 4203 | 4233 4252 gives 1.19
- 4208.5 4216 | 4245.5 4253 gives 1.03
